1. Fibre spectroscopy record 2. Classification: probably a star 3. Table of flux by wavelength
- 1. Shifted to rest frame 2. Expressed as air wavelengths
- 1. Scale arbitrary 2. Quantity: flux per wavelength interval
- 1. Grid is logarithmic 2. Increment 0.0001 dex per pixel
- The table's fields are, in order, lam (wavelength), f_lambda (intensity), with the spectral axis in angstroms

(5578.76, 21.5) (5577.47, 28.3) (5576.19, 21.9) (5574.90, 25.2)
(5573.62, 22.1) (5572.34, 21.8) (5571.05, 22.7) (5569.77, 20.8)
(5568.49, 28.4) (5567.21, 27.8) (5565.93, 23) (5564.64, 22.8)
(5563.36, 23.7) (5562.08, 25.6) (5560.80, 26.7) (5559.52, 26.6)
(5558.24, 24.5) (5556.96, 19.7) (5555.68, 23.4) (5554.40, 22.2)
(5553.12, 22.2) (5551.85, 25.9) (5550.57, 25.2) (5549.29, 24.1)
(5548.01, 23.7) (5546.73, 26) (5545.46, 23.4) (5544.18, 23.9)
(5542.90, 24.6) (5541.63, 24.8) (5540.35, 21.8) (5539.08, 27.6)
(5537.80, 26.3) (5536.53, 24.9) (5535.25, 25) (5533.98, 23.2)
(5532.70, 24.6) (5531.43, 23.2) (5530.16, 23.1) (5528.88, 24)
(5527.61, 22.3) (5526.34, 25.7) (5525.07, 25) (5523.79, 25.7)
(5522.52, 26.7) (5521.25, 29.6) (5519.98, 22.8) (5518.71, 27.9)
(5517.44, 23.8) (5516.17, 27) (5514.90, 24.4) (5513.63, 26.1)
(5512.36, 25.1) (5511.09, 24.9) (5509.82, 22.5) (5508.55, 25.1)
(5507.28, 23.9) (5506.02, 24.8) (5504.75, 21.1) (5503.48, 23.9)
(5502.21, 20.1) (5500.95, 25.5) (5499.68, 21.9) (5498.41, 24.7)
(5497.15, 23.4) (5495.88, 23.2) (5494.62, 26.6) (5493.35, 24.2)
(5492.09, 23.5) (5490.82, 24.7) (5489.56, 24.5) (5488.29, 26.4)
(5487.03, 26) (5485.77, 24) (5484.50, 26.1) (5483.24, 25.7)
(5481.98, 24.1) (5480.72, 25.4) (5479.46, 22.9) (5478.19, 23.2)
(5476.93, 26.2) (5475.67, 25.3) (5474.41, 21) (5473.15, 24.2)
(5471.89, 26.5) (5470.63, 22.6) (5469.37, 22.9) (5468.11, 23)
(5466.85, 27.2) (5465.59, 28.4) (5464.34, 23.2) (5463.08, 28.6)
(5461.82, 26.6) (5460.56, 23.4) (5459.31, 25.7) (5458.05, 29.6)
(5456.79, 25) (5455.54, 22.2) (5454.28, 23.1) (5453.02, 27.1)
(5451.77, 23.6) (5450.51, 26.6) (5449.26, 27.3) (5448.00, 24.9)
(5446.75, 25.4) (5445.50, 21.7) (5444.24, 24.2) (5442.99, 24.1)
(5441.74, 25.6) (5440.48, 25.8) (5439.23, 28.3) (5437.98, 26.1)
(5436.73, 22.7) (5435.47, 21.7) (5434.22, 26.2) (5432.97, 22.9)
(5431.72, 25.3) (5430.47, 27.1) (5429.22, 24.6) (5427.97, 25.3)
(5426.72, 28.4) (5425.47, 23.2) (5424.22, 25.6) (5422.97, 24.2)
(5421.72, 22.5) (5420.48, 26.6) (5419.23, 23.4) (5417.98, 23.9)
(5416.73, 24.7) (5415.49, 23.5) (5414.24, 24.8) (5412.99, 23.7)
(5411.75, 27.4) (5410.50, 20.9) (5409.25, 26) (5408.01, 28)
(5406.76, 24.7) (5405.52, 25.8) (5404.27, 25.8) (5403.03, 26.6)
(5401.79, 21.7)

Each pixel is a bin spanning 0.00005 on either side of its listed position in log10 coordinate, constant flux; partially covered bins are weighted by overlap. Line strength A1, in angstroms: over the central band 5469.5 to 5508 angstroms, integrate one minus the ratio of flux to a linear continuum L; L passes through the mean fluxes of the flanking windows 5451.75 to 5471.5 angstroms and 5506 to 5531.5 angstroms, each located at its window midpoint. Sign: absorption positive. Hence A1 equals 1.4 angstroms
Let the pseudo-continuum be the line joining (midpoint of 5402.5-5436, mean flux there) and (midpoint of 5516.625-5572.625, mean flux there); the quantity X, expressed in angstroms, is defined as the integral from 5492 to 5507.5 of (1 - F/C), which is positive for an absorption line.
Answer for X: 0.66 angstroms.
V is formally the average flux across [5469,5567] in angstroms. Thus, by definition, 24.4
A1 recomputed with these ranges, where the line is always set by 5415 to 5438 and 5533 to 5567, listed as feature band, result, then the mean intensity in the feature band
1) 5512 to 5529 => -0.8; 25.5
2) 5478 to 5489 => -0.2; 24.9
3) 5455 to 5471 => -0.5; 25.3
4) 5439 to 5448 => -0.1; 24.9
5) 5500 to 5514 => 0.3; 23.8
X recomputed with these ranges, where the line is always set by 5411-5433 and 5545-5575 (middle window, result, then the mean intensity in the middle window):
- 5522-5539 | -0.32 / 24.7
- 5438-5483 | -0.68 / 25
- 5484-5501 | -0.09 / 24.6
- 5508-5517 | -0.24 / 25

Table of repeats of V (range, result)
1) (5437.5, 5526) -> 24.9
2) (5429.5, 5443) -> 25.1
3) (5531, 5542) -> 24.6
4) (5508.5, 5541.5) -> 24.9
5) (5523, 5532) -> 24.2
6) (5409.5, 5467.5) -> 25.1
